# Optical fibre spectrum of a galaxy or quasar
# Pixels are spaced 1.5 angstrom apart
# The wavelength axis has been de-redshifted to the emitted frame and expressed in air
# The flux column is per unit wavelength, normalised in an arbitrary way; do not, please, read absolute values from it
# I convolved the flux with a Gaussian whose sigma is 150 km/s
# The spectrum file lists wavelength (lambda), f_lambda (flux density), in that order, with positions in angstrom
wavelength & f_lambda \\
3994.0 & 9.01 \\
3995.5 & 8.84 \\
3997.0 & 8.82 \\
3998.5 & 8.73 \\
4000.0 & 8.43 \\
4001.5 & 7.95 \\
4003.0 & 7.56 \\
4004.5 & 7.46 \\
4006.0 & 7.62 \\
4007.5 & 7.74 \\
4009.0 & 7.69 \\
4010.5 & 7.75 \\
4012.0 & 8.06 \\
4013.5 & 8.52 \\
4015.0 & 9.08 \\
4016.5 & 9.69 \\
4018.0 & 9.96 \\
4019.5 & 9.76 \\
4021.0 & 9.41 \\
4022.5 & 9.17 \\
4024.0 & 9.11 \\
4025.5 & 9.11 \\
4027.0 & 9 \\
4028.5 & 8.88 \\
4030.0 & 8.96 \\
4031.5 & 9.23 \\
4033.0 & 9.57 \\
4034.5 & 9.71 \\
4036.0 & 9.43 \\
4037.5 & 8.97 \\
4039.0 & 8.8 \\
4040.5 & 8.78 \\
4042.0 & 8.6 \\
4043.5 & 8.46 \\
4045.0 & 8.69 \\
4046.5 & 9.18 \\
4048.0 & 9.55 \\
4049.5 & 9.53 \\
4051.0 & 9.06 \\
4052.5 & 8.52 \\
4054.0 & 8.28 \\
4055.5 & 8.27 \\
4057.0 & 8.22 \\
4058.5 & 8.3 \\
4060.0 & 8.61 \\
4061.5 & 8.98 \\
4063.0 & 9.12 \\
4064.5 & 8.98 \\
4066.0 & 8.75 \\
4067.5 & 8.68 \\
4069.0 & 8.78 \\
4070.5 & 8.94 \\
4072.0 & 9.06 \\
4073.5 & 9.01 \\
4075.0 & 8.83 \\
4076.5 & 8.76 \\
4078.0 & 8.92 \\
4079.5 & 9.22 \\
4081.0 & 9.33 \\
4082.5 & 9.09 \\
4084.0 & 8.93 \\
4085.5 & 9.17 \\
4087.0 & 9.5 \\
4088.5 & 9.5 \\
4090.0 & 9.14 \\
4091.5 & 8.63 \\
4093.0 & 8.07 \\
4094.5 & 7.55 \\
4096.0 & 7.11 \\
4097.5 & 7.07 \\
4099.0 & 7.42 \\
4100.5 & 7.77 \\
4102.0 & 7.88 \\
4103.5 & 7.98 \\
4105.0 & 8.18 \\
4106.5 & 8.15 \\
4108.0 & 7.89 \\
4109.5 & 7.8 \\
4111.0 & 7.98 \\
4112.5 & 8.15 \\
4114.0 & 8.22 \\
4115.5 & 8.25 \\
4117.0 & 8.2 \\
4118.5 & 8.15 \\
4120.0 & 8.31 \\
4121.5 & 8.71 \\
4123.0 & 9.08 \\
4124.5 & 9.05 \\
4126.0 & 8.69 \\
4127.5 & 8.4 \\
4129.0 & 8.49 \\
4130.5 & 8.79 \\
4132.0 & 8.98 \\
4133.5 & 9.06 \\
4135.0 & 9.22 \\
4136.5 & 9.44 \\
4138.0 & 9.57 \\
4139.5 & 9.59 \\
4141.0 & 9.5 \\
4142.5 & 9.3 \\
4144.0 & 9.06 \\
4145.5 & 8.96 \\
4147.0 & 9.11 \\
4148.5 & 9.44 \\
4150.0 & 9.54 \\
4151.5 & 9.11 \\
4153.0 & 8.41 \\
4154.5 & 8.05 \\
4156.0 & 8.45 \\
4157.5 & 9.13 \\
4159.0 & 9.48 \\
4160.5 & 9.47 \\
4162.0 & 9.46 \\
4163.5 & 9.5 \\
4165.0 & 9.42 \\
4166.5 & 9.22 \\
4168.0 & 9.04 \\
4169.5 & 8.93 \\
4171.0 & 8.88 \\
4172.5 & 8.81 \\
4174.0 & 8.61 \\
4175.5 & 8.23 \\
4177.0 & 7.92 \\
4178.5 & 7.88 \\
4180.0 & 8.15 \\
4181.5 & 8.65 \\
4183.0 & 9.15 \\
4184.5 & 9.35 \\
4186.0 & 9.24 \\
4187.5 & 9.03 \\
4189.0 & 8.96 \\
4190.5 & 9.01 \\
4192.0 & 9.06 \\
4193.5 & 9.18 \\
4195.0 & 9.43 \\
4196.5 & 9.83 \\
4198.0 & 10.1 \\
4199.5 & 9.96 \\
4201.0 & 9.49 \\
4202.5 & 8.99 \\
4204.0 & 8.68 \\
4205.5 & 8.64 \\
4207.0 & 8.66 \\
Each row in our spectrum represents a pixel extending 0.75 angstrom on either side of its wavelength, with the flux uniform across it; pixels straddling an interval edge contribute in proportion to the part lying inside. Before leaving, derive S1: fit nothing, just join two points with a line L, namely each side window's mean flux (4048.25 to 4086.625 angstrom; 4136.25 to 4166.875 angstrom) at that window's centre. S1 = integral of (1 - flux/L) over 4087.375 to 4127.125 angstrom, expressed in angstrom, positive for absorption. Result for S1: 3.6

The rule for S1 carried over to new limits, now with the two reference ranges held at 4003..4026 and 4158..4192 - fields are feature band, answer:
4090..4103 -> 1.5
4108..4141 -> 0.6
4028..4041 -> -0.7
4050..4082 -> -0.3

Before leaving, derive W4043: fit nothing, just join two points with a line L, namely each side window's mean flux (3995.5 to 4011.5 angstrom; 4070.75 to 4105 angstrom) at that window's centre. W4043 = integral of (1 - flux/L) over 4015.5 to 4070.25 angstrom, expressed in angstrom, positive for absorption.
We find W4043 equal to -4.9 angstrom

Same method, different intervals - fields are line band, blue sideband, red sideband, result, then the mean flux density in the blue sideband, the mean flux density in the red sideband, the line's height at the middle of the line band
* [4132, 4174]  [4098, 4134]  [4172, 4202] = -2.3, 8.3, 9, 8.67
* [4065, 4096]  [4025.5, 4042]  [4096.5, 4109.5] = -2.4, 9.11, 7.78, 8.21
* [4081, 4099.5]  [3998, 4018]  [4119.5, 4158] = 0.5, 8.24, 8.98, 8.7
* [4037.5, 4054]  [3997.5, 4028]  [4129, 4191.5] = -0.4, 8.59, 9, 8.68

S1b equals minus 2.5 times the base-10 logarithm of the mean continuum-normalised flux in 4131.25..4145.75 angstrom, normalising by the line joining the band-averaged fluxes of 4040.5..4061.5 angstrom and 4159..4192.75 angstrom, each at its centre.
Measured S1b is -0.050 mag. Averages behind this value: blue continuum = 8.72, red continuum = 8.92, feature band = 9.28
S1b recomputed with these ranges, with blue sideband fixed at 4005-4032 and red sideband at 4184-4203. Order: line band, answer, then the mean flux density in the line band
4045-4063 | 0.016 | 8.78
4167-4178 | 0.081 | 8.63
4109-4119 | 0.125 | 8.11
